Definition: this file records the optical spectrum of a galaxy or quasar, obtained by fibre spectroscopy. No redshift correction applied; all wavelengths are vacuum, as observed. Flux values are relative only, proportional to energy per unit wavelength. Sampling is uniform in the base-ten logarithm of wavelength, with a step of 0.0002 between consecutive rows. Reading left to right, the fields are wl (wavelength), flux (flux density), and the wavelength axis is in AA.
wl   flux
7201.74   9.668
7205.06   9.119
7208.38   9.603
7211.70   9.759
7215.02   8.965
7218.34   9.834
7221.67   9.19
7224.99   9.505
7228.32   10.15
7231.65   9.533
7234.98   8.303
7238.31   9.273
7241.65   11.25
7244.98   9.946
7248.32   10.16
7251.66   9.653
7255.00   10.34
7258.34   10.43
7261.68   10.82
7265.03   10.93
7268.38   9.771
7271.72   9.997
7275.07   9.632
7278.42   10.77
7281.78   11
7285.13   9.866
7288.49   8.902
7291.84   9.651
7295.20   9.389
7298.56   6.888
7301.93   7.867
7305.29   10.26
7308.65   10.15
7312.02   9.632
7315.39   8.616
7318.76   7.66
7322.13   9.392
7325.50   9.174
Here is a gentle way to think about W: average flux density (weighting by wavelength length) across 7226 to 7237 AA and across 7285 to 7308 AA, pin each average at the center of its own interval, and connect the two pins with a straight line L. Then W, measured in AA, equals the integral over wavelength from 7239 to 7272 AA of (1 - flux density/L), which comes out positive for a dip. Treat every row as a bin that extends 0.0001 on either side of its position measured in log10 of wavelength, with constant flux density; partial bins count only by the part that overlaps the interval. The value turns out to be -3.99 AA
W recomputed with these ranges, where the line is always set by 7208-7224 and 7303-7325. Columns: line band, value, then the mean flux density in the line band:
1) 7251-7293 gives -3.66 AA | 10.2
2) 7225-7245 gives -0.60 AA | 9.71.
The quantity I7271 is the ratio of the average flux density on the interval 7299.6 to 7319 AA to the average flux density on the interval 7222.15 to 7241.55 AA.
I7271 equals 0.95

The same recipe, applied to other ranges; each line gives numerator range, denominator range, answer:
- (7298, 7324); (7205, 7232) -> 0.93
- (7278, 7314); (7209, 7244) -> 0.98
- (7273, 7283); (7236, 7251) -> 1.04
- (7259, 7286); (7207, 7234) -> 1.09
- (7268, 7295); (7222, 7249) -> 1.02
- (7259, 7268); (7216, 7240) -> 1.14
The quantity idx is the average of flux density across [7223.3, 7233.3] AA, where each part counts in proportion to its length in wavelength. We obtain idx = 9.73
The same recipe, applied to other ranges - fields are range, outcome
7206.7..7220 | 9.54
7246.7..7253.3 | 9.9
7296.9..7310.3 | 8.79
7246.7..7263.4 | 10.3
